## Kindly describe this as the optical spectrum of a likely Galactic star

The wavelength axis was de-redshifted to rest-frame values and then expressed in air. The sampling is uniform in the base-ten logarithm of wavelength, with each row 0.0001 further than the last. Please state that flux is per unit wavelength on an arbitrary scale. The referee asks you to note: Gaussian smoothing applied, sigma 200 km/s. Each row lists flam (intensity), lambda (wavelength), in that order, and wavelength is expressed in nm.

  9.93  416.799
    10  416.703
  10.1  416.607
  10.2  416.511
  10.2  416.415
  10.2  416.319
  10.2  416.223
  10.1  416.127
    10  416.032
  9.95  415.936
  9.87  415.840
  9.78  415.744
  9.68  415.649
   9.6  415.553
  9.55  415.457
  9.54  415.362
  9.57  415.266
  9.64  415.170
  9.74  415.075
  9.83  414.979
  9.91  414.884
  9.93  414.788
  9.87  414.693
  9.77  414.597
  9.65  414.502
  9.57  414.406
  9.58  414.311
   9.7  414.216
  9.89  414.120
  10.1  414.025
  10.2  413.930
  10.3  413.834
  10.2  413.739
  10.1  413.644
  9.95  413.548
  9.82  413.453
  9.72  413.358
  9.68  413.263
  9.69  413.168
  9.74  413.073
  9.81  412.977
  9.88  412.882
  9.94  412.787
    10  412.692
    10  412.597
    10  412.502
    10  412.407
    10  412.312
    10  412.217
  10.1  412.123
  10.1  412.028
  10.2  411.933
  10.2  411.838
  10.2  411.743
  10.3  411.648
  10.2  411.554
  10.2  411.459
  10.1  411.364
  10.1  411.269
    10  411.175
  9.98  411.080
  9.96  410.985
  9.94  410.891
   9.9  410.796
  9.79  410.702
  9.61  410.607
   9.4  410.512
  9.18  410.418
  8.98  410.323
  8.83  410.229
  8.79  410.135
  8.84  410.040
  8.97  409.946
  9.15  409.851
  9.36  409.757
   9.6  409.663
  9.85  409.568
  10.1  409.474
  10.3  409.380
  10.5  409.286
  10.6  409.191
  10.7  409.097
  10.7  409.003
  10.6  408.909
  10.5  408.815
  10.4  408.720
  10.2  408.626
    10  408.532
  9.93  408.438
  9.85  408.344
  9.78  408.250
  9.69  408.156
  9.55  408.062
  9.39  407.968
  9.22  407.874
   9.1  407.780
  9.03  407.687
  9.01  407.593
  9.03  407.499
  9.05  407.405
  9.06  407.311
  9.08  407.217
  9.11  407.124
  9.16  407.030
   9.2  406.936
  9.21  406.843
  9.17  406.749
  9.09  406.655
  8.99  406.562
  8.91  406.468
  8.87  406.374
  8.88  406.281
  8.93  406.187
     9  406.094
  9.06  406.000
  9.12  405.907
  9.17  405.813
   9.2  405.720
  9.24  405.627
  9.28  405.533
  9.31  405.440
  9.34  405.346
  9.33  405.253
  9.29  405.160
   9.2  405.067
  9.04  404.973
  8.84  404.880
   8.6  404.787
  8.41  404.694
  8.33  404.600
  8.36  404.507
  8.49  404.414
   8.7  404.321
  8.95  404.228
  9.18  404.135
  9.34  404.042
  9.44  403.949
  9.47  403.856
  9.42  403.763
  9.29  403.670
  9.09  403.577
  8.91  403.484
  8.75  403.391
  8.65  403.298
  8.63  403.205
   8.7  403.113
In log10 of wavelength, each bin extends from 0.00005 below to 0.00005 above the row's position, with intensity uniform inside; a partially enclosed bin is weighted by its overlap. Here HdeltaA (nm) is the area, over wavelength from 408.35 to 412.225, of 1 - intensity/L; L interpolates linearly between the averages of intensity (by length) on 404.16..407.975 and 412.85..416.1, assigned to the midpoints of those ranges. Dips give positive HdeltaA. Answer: -0.20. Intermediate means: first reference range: 9.02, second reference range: 9.82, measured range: 9.91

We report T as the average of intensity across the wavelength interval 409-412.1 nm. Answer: 9.83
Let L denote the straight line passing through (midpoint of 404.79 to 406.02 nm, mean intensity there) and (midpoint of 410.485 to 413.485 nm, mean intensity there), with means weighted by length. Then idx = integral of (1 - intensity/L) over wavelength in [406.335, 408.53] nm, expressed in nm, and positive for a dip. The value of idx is 0.04 nm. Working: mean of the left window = 9.17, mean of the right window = 9.96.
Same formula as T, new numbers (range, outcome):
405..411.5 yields 9.51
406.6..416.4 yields 9.77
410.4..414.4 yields 9.95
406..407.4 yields 9.05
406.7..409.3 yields 9.66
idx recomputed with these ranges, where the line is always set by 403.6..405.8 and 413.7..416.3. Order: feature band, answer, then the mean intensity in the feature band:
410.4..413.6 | -0.11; 9.94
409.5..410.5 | 0.03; 9.19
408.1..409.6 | -0.14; 10.2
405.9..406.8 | 0.02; 8.99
